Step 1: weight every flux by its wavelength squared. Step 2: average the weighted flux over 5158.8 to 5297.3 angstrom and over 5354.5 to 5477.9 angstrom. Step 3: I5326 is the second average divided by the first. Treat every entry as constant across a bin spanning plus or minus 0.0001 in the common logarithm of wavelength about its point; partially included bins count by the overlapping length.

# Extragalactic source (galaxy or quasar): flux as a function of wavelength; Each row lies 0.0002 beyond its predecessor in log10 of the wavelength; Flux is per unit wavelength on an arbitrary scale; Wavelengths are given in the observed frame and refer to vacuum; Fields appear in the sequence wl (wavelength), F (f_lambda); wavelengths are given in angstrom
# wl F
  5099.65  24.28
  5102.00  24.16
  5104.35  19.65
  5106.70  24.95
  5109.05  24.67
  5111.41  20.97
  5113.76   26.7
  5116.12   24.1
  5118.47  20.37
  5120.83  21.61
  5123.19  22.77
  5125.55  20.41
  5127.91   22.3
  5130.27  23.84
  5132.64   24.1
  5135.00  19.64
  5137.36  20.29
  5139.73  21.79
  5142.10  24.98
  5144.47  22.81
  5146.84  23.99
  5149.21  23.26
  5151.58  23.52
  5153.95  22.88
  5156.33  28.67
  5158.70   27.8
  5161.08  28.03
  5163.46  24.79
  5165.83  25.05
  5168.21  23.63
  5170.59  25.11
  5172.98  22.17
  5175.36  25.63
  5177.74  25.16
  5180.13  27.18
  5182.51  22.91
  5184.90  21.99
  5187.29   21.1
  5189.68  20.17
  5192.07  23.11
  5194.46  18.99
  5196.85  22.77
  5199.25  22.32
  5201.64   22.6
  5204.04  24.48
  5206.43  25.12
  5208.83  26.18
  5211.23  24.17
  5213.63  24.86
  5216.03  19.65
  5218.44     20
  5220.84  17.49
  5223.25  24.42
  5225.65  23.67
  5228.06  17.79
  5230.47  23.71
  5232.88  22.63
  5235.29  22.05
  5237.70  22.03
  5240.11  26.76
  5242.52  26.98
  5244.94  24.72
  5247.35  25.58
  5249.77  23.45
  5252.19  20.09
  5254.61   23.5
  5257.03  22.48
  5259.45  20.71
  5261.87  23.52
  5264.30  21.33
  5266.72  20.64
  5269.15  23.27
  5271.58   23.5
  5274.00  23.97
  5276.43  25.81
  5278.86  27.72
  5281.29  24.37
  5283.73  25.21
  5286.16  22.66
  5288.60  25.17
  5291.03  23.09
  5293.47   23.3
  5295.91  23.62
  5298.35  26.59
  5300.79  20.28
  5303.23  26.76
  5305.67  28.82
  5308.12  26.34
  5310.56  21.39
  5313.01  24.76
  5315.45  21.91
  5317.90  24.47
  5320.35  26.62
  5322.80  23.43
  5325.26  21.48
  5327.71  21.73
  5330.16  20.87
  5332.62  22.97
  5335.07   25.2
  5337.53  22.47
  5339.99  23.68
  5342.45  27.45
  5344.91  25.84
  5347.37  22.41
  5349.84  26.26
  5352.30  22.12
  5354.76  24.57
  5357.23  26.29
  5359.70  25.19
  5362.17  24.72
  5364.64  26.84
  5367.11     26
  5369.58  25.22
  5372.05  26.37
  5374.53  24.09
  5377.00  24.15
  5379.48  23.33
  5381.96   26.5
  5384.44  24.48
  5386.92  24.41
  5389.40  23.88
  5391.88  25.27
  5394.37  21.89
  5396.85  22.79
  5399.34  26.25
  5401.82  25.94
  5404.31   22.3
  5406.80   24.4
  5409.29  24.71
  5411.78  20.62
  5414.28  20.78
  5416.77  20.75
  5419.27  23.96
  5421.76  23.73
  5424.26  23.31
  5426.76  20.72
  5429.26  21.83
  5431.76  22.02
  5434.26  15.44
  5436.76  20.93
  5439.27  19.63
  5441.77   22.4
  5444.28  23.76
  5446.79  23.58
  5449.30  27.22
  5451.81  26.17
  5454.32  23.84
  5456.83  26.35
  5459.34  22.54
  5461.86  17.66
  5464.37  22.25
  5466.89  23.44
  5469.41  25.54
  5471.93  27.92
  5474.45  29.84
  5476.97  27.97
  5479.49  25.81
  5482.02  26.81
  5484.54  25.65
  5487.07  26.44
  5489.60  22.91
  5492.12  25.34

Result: 1.1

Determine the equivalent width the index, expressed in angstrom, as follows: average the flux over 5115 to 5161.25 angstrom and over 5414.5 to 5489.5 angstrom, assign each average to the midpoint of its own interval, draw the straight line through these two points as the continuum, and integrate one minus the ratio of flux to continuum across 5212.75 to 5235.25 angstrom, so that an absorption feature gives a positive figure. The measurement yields 1.7 angstrom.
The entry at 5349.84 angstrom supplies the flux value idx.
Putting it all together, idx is 26.26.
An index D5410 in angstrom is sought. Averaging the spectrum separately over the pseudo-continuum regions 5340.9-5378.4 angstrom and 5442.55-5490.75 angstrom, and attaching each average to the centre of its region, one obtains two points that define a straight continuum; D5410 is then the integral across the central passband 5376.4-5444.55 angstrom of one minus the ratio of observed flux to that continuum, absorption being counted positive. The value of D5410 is 6.1 angstrom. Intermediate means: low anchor 25.1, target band 22.8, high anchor 25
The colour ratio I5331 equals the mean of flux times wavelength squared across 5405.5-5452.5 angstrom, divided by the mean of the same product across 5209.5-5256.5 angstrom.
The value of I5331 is 1.05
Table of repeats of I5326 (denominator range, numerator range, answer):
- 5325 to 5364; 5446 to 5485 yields 1.09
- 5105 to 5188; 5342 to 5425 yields 1.12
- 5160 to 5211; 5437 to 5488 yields 1.15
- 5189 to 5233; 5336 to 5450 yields 1.14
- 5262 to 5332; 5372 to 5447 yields 1.00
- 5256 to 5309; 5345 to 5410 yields 1.06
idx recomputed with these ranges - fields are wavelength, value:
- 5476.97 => 27.97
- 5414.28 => 20.78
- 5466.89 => 23.44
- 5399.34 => 26.25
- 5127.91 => 22.3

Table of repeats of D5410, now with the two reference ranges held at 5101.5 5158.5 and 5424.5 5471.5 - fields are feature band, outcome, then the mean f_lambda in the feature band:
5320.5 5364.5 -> -2.47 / 24.1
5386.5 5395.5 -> -0.44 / 23.8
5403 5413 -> -0.15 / 23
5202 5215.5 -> -0.93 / 24.6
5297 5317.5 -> -1.58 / 24.6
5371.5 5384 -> -1.12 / 24.8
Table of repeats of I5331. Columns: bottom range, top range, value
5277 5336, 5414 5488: 1.03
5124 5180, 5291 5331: 1.06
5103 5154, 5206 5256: 1.06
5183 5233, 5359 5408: 1.19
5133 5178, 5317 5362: 1.07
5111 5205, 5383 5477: 1.11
